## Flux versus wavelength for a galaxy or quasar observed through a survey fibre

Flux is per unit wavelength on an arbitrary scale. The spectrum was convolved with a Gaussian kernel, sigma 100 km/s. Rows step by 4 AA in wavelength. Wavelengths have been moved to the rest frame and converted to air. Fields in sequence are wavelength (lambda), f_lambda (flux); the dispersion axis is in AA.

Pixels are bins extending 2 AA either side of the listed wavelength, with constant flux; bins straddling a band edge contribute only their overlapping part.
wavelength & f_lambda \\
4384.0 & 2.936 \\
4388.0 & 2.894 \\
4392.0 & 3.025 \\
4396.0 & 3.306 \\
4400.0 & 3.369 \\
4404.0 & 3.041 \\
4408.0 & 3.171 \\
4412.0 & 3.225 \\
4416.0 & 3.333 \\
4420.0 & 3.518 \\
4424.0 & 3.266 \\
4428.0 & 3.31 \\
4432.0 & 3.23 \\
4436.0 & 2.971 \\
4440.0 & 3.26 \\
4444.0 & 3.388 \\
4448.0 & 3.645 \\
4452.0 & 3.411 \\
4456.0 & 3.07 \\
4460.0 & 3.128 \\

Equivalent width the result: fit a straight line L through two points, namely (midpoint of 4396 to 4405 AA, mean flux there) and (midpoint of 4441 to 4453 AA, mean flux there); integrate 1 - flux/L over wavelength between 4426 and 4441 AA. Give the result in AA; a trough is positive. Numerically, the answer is 1.0 AA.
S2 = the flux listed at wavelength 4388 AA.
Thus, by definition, 2.894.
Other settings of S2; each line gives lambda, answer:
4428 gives 3.31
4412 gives 3.225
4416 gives 3.333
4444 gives 3.388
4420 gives 3.518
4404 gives 3.041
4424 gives 3.266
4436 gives 2.971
